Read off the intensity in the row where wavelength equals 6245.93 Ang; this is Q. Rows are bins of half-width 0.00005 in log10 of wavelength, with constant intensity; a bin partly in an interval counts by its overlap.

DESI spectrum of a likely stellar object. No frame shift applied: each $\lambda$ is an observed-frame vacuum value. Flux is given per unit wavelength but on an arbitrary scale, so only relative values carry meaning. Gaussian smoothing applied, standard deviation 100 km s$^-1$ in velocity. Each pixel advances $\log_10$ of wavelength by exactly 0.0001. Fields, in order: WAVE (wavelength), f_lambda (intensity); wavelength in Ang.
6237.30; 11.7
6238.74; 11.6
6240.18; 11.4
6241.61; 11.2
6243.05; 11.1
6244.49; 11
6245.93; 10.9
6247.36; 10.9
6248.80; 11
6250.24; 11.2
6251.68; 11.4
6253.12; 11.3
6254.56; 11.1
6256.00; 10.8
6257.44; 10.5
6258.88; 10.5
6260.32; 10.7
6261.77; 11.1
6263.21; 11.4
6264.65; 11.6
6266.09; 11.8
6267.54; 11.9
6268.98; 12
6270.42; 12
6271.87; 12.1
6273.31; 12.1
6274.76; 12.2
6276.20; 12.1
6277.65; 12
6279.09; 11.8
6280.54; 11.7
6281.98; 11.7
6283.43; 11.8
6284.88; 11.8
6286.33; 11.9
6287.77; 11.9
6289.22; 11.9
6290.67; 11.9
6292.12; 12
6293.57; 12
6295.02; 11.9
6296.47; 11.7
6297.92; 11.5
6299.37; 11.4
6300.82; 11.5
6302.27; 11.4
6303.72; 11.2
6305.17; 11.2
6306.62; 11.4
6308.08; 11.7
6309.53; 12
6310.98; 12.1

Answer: 10.9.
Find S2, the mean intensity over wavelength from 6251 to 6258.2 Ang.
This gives 11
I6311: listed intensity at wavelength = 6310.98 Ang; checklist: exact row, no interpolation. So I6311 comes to 12.1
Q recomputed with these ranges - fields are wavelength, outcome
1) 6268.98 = 12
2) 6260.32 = 10.7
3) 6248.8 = 11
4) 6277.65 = 12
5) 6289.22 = 11.9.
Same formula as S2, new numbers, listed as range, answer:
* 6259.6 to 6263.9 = 11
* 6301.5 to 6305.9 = 11.3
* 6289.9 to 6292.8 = 11.9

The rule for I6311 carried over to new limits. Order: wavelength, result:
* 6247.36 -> 10.9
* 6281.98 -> 11.7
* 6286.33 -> 11.9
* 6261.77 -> 11.1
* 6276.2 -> 12.1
